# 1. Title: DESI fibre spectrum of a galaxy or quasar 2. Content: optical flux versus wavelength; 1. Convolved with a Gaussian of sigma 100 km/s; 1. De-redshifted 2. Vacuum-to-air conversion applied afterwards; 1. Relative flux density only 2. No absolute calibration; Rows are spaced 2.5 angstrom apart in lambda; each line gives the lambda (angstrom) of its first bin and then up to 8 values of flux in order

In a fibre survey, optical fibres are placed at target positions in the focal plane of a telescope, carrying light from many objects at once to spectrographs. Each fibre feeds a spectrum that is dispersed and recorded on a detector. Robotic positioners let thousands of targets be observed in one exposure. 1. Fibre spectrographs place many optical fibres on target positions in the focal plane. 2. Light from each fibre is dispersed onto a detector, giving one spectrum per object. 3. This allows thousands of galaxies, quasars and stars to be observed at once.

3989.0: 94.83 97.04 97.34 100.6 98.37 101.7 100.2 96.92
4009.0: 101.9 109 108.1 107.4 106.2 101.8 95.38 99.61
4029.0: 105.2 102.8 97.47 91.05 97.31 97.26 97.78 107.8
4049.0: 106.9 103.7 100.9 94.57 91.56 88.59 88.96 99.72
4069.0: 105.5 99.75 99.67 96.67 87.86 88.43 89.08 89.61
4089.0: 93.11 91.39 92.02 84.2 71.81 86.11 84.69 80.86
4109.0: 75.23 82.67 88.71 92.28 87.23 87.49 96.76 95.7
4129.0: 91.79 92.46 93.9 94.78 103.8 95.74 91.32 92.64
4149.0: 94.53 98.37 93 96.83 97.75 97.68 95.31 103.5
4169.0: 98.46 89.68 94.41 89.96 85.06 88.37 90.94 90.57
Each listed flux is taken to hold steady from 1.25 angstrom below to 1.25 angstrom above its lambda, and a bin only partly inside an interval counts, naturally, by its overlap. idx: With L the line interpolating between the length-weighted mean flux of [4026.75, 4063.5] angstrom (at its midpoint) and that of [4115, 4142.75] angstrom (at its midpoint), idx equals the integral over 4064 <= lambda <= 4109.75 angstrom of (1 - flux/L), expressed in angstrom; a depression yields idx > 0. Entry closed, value 3.02 angstrom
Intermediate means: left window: 98.6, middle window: 89.9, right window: 93.8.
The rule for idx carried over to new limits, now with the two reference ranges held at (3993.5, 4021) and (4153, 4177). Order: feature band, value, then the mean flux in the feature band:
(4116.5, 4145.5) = 1.1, 93.7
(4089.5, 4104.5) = 2.0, 85.5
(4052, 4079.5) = 1.1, 96.2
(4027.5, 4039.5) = 0.3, 98.9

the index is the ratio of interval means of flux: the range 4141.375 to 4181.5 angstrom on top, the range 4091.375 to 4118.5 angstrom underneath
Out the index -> 1.1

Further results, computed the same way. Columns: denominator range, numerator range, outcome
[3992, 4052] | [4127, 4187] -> 0.93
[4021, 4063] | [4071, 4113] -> 0.89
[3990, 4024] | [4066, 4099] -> 0.91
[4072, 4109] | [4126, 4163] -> 1.08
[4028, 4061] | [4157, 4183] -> 0.95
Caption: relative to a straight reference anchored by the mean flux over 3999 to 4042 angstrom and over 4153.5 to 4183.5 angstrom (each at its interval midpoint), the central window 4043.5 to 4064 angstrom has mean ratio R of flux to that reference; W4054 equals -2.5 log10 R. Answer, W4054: 0.01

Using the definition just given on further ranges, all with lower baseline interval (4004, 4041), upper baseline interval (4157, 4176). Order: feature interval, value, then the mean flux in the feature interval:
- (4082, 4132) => 0.13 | 87.6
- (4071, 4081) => 0.05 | 95.1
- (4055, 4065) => 0.10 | 91.2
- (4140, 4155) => 0.03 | 94.4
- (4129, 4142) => 0.02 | 95.7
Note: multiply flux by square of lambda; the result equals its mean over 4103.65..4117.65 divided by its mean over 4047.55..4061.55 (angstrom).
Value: 0.88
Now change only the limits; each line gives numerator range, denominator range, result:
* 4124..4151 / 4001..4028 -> 0.98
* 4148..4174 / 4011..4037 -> 1.01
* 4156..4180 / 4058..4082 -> 1.05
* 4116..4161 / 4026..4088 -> 1.01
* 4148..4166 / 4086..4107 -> 1.16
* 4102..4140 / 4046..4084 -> 0.95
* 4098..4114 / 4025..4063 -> 0.85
